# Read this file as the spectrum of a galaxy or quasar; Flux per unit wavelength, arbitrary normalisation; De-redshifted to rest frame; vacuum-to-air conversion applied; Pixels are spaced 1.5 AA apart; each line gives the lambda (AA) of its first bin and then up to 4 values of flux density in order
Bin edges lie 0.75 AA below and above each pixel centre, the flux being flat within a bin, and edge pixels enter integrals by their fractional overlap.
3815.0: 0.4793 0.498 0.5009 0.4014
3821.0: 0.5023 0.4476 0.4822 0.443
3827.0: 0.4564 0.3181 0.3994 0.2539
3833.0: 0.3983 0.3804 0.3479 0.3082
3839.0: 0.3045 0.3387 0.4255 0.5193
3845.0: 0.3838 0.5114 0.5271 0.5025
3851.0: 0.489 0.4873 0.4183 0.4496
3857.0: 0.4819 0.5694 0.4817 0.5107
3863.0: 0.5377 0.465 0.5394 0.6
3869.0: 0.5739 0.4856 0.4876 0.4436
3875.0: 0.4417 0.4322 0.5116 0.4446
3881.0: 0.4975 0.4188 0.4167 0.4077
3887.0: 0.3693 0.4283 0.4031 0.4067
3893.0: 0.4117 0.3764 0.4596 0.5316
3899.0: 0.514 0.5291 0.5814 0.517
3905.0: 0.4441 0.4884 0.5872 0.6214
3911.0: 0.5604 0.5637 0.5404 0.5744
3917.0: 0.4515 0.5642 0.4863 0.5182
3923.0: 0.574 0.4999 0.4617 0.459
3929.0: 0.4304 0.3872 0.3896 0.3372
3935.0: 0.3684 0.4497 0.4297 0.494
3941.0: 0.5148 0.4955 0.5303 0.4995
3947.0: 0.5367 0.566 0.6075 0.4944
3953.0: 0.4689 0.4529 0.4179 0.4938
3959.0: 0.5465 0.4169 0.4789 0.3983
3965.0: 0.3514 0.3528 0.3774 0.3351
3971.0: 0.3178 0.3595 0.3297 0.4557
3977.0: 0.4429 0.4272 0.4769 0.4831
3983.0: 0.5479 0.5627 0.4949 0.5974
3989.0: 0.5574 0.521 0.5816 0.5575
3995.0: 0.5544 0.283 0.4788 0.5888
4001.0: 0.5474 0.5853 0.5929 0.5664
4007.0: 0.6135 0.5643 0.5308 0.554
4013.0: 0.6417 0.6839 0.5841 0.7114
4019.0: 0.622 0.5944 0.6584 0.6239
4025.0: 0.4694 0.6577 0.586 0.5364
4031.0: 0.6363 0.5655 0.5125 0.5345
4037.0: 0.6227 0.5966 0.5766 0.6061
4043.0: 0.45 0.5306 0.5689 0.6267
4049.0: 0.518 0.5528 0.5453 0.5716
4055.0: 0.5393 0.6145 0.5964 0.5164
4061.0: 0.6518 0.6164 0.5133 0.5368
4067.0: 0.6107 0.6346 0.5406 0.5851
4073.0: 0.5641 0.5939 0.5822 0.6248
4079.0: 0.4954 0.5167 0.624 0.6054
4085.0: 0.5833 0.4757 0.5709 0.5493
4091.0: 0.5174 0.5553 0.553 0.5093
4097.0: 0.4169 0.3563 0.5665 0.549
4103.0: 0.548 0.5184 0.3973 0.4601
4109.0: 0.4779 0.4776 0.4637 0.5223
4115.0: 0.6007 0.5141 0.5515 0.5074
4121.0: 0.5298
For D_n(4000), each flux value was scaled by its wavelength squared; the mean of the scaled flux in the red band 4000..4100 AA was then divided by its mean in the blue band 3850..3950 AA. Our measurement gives 1.27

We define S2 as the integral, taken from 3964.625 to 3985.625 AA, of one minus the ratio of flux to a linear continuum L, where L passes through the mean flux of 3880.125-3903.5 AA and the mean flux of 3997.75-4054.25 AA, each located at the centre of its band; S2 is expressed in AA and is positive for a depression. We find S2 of 4.5 AA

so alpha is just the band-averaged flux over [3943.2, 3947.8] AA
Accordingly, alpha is 0.522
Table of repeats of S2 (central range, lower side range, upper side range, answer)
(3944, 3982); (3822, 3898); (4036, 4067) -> 4.89 AA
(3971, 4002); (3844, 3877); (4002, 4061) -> 3.87 AA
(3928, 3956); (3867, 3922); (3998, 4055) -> 2.88 AA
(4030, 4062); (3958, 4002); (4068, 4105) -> -3.38 AA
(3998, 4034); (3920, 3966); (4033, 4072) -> -3.86 AA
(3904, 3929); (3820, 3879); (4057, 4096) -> -1.83 AA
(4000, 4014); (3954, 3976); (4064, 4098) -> -3.68 AA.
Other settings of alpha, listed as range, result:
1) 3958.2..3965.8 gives 0.438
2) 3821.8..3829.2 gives 0.43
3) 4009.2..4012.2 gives 0.543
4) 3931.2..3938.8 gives 0.396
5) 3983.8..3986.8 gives 0.529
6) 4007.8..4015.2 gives 0.595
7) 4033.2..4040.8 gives 0.569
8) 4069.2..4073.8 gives 0.564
